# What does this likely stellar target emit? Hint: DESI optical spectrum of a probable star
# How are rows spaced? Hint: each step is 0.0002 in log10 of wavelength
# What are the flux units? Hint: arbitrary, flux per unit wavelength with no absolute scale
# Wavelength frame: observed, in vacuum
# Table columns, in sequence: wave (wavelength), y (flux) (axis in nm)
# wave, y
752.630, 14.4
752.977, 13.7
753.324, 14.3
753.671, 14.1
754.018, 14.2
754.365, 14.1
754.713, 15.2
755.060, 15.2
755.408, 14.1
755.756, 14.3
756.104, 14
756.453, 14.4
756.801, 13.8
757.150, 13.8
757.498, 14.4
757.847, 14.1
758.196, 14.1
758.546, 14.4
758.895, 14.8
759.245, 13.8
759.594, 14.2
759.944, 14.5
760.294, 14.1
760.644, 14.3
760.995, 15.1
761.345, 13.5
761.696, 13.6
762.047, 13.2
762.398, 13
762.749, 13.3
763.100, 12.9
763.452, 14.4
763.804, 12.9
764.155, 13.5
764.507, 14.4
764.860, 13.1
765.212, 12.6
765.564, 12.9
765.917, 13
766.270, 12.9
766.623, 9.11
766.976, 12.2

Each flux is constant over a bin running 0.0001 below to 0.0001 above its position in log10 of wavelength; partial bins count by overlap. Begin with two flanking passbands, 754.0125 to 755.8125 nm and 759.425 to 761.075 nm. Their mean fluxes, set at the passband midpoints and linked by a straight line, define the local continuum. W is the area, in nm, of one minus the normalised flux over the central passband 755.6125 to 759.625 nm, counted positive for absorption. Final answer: 0.08 nm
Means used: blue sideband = 14.6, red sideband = 14.4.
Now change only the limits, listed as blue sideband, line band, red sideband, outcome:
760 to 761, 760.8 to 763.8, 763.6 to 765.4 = 0.07 nm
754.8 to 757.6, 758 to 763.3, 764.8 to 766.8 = -0.24 nm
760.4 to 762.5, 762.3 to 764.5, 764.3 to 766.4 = 0.01 nm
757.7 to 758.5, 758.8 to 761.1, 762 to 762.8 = -0.11 nm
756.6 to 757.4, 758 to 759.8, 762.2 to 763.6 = -0.07 nm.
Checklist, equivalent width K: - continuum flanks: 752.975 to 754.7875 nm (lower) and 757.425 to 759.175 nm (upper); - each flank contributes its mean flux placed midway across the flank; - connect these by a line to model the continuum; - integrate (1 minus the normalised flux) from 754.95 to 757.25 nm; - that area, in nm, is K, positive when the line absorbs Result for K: 0.01 nm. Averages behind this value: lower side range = 14.3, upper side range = 14.3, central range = 14.2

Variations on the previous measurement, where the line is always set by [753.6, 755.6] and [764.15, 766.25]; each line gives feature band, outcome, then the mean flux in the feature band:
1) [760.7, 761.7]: -0.04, 14.2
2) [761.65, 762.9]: 0.03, 13.2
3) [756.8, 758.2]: 0.01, 14.1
